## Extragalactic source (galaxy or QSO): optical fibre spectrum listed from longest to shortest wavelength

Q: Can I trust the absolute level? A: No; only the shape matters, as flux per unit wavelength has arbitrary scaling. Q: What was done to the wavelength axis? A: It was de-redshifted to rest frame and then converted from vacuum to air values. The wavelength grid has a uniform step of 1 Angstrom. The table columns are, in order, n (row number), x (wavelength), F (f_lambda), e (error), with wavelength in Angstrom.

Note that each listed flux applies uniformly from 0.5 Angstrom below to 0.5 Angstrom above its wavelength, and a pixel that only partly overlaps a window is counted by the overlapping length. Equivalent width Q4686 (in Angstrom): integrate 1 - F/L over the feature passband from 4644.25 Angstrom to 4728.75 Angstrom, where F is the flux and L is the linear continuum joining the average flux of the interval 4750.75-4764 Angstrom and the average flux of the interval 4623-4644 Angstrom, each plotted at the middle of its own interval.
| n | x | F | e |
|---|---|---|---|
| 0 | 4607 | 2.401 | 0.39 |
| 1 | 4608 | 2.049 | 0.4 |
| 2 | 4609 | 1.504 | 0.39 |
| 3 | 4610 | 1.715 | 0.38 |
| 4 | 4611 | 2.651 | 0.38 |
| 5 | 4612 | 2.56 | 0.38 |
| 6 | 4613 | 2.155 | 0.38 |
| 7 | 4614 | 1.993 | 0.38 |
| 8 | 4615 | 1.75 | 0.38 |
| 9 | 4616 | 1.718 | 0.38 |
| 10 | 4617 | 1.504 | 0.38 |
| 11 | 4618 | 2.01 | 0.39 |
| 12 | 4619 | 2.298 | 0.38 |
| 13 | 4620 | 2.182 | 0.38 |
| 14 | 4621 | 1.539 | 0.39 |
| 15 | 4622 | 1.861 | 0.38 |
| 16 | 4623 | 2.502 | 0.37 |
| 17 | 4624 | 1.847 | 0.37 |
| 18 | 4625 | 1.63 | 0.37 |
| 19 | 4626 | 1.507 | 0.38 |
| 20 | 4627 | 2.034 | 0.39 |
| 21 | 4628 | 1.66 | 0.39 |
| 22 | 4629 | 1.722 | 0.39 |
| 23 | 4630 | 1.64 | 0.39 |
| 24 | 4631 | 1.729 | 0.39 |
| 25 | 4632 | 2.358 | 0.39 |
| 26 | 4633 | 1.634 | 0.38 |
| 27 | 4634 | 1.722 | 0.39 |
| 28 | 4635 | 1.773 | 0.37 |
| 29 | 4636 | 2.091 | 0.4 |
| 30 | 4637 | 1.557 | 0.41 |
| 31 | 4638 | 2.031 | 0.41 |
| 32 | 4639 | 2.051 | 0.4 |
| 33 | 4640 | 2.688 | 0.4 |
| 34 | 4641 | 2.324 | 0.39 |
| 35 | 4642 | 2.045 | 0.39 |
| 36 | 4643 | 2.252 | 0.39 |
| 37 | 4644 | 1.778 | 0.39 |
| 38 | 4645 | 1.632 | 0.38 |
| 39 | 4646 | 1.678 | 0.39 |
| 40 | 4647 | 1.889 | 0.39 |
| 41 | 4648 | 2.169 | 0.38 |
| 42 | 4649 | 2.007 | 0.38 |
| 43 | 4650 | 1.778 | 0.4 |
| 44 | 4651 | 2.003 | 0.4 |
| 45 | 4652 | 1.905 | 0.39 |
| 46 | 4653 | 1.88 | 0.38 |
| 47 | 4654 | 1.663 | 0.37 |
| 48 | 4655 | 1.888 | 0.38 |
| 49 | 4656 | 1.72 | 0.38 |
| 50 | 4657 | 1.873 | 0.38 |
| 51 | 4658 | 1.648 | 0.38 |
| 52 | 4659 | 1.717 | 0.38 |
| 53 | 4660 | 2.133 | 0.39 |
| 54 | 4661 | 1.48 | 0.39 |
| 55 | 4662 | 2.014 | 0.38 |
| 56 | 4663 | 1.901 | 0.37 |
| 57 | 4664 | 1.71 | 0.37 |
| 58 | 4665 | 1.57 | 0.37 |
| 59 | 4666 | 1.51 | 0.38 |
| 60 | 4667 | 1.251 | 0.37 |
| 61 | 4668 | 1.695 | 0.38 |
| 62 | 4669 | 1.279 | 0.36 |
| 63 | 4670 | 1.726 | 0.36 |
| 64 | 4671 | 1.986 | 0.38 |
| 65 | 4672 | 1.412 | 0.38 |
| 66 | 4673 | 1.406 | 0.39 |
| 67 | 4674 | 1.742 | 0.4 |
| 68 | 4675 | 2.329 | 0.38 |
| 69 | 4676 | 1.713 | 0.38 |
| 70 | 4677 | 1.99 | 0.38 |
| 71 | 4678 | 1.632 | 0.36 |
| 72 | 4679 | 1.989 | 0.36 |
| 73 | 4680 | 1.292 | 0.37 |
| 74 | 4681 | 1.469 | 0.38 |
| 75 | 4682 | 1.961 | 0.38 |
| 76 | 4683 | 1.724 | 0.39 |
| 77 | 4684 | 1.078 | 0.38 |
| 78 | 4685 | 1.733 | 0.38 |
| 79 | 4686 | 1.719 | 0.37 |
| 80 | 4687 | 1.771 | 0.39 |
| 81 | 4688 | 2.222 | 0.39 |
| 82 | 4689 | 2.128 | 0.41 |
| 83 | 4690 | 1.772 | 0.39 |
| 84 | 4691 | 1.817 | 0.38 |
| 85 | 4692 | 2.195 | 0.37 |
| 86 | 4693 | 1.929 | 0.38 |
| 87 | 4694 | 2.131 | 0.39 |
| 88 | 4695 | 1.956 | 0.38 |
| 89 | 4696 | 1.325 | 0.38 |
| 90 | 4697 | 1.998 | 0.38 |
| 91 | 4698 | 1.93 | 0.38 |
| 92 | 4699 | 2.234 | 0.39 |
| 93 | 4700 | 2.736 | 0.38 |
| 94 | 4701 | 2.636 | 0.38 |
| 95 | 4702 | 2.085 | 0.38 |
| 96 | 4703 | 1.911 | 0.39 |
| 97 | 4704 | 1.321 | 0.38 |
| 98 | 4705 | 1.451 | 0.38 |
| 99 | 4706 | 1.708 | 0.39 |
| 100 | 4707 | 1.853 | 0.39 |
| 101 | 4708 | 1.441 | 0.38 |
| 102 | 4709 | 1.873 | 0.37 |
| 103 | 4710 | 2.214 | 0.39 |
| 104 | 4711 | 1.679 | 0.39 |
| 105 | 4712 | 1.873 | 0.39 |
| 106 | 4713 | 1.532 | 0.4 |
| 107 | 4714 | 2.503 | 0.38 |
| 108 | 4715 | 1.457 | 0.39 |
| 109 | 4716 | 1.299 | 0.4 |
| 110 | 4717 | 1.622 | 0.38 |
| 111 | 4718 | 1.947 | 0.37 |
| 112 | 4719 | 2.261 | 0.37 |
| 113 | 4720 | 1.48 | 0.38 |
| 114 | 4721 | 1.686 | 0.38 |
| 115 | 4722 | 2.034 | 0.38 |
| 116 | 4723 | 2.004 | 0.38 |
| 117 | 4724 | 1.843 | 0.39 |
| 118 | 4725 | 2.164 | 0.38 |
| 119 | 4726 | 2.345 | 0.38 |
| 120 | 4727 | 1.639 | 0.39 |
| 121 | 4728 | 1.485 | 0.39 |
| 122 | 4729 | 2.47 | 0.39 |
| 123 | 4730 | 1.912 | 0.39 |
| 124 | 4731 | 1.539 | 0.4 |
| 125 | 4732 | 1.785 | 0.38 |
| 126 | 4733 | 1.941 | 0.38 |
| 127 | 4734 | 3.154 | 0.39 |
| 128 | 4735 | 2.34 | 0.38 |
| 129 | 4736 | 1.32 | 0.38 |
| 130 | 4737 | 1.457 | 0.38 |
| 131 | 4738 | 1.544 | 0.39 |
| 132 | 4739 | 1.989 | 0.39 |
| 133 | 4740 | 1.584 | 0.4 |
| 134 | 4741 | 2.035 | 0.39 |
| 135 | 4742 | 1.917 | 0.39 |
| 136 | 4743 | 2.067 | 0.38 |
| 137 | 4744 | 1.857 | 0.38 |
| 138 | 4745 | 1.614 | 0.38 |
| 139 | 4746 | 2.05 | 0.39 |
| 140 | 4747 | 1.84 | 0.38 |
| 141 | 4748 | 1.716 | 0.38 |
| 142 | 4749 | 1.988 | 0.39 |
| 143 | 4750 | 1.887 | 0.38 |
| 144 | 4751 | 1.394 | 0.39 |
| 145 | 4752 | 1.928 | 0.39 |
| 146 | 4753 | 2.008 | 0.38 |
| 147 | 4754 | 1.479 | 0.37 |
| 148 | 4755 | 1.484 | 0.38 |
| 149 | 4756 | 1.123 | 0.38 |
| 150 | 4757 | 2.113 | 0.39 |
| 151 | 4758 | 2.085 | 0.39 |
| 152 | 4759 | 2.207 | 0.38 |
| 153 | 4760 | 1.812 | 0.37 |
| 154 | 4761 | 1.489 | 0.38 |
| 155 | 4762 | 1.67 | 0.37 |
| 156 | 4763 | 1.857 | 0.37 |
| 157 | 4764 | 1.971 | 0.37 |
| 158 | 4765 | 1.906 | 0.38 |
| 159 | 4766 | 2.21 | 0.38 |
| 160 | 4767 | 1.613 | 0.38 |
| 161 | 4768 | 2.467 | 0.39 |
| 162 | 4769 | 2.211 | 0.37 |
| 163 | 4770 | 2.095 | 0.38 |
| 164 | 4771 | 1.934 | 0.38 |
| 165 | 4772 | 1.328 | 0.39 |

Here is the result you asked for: 1.7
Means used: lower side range 1.93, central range 1.82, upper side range 1.76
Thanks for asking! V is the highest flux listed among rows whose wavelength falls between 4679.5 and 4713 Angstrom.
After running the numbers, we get 2.736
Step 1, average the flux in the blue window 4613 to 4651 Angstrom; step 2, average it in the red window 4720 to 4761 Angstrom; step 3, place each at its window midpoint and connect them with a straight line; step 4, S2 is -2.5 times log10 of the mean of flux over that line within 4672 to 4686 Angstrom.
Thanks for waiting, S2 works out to 0.12 mag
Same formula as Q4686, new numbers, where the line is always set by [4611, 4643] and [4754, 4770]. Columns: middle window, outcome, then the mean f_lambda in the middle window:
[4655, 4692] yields 3.7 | 1.73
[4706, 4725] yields 0.8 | 1.82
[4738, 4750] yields 0.1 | 1.86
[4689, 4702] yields -1.0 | 2.06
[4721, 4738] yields -0.4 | 1.94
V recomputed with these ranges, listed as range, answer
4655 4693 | 2.329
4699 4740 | 3.154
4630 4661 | 2.688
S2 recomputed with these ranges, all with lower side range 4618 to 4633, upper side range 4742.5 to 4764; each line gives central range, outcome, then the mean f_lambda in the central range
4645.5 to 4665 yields 0.02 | 1.84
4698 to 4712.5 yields -0.06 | 1.93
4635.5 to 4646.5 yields -0.07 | 2.01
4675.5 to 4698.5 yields 0.02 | 1.8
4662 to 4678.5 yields 0.10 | 1.69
